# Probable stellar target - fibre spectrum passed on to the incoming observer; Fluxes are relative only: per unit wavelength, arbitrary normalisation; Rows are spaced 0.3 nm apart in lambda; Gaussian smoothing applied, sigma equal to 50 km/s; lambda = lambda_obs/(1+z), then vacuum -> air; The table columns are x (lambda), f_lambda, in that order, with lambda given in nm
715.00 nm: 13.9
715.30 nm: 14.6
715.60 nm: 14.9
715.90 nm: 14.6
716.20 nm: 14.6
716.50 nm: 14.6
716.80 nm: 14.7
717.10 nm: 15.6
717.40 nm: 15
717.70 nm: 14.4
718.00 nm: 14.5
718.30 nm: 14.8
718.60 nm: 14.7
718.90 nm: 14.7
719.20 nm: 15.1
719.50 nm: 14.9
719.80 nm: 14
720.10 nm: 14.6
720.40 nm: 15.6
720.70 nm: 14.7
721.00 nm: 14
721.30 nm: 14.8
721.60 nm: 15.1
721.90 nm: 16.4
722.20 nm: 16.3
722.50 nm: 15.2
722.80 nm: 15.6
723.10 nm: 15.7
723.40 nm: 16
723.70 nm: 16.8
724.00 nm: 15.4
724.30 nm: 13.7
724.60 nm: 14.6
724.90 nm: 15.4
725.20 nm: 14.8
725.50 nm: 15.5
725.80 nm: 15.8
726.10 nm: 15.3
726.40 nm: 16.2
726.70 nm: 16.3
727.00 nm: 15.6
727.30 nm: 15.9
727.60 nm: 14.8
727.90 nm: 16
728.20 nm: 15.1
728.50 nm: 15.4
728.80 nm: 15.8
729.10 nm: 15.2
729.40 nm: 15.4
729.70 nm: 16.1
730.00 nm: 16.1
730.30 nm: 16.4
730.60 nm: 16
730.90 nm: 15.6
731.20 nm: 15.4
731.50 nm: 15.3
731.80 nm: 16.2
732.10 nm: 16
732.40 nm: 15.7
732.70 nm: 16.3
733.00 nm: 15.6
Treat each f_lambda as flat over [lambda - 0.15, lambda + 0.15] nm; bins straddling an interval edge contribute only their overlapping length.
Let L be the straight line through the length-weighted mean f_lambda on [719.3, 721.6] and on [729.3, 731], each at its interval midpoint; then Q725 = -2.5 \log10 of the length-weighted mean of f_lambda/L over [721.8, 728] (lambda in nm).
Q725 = -0.02 mag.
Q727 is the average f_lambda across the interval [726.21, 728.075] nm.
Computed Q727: 15.8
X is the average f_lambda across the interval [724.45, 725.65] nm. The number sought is 15.1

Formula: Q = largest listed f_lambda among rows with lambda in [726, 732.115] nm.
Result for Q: 16.4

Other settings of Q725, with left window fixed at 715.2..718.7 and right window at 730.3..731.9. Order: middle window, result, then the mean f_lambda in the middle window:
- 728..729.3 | 0.012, 15.4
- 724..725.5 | 0.037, 14.8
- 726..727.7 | -0.019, 15.7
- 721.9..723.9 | -0.055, 16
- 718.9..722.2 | 0.003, 15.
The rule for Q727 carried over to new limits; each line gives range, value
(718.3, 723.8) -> 15.2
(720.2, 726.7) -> 15.4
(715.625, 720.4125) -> 14.8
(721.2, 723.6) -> 15.7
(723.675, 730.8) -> 15.5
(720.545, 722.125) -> 15.1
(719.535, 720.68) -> 14.7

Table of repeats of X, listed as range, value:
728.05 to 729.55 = 15.4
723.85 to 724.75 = 14.6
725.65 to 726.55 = 15.8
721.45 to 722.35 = 15.9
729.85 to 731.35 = 15.9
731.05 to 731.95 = 15.6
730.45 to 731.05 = 15.8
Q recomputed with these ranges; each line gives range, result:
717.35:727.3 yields 16.8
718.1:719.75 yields 15.1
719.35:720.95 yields 15.6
